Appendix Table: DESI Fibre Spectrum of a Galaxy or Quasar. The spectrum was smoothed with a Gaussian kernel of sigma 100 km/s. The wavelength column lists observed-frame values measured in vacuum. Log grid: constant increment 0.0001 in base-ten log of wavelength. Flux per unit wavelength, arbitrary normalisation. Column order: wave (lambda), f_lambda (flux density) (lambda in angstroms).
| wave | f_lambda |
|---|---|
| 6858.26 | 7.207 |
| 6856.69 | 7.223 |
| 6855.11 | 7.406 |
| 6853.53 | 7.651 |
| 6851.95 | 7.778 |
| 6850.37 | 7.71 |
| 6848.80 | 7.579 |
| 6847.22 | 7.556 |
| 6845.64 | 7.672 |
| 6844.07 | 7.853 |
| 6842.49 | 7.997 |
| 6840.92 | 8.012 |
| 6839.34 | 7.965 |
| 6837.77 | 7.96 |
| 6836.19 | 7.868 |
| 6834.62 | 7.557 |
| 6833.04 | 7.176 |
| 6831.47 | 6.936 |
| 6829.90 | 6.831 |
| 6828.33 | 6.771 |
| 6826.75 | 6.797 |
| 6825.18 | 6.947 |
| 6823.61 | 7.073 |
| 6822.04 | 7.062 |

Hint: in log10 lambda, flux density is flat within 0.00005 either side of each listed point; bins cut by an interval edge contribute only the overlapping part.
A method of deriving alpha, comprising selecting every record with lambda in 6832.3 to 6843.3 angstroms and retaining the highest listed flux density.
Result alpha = 8.012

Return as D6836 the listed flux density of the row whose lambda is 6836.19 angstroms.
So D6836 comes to 7.868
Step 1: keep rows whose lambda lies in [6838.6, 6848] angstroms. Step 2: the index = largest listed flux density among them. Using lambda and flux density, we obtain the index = 8.012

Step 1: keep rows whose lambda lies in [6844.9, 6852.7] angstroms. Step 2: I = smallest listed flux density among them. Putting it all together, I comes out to 7.556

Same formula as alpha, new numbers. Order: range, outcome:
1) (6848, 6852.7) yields 7.778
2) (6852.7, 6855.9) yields 7.651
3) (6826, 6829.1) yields 6.797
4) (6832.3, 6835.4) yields 7.557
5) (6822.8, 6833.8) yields 7.176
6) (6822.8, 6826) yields 7.073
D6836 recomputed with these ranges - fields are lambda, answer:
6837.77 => 7.96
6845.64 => 7.672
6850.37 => 7.71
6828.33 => 6.771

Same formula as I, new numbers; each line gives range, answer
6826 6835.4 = 6.771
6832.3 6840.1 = 7.176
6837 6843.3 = 7.96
